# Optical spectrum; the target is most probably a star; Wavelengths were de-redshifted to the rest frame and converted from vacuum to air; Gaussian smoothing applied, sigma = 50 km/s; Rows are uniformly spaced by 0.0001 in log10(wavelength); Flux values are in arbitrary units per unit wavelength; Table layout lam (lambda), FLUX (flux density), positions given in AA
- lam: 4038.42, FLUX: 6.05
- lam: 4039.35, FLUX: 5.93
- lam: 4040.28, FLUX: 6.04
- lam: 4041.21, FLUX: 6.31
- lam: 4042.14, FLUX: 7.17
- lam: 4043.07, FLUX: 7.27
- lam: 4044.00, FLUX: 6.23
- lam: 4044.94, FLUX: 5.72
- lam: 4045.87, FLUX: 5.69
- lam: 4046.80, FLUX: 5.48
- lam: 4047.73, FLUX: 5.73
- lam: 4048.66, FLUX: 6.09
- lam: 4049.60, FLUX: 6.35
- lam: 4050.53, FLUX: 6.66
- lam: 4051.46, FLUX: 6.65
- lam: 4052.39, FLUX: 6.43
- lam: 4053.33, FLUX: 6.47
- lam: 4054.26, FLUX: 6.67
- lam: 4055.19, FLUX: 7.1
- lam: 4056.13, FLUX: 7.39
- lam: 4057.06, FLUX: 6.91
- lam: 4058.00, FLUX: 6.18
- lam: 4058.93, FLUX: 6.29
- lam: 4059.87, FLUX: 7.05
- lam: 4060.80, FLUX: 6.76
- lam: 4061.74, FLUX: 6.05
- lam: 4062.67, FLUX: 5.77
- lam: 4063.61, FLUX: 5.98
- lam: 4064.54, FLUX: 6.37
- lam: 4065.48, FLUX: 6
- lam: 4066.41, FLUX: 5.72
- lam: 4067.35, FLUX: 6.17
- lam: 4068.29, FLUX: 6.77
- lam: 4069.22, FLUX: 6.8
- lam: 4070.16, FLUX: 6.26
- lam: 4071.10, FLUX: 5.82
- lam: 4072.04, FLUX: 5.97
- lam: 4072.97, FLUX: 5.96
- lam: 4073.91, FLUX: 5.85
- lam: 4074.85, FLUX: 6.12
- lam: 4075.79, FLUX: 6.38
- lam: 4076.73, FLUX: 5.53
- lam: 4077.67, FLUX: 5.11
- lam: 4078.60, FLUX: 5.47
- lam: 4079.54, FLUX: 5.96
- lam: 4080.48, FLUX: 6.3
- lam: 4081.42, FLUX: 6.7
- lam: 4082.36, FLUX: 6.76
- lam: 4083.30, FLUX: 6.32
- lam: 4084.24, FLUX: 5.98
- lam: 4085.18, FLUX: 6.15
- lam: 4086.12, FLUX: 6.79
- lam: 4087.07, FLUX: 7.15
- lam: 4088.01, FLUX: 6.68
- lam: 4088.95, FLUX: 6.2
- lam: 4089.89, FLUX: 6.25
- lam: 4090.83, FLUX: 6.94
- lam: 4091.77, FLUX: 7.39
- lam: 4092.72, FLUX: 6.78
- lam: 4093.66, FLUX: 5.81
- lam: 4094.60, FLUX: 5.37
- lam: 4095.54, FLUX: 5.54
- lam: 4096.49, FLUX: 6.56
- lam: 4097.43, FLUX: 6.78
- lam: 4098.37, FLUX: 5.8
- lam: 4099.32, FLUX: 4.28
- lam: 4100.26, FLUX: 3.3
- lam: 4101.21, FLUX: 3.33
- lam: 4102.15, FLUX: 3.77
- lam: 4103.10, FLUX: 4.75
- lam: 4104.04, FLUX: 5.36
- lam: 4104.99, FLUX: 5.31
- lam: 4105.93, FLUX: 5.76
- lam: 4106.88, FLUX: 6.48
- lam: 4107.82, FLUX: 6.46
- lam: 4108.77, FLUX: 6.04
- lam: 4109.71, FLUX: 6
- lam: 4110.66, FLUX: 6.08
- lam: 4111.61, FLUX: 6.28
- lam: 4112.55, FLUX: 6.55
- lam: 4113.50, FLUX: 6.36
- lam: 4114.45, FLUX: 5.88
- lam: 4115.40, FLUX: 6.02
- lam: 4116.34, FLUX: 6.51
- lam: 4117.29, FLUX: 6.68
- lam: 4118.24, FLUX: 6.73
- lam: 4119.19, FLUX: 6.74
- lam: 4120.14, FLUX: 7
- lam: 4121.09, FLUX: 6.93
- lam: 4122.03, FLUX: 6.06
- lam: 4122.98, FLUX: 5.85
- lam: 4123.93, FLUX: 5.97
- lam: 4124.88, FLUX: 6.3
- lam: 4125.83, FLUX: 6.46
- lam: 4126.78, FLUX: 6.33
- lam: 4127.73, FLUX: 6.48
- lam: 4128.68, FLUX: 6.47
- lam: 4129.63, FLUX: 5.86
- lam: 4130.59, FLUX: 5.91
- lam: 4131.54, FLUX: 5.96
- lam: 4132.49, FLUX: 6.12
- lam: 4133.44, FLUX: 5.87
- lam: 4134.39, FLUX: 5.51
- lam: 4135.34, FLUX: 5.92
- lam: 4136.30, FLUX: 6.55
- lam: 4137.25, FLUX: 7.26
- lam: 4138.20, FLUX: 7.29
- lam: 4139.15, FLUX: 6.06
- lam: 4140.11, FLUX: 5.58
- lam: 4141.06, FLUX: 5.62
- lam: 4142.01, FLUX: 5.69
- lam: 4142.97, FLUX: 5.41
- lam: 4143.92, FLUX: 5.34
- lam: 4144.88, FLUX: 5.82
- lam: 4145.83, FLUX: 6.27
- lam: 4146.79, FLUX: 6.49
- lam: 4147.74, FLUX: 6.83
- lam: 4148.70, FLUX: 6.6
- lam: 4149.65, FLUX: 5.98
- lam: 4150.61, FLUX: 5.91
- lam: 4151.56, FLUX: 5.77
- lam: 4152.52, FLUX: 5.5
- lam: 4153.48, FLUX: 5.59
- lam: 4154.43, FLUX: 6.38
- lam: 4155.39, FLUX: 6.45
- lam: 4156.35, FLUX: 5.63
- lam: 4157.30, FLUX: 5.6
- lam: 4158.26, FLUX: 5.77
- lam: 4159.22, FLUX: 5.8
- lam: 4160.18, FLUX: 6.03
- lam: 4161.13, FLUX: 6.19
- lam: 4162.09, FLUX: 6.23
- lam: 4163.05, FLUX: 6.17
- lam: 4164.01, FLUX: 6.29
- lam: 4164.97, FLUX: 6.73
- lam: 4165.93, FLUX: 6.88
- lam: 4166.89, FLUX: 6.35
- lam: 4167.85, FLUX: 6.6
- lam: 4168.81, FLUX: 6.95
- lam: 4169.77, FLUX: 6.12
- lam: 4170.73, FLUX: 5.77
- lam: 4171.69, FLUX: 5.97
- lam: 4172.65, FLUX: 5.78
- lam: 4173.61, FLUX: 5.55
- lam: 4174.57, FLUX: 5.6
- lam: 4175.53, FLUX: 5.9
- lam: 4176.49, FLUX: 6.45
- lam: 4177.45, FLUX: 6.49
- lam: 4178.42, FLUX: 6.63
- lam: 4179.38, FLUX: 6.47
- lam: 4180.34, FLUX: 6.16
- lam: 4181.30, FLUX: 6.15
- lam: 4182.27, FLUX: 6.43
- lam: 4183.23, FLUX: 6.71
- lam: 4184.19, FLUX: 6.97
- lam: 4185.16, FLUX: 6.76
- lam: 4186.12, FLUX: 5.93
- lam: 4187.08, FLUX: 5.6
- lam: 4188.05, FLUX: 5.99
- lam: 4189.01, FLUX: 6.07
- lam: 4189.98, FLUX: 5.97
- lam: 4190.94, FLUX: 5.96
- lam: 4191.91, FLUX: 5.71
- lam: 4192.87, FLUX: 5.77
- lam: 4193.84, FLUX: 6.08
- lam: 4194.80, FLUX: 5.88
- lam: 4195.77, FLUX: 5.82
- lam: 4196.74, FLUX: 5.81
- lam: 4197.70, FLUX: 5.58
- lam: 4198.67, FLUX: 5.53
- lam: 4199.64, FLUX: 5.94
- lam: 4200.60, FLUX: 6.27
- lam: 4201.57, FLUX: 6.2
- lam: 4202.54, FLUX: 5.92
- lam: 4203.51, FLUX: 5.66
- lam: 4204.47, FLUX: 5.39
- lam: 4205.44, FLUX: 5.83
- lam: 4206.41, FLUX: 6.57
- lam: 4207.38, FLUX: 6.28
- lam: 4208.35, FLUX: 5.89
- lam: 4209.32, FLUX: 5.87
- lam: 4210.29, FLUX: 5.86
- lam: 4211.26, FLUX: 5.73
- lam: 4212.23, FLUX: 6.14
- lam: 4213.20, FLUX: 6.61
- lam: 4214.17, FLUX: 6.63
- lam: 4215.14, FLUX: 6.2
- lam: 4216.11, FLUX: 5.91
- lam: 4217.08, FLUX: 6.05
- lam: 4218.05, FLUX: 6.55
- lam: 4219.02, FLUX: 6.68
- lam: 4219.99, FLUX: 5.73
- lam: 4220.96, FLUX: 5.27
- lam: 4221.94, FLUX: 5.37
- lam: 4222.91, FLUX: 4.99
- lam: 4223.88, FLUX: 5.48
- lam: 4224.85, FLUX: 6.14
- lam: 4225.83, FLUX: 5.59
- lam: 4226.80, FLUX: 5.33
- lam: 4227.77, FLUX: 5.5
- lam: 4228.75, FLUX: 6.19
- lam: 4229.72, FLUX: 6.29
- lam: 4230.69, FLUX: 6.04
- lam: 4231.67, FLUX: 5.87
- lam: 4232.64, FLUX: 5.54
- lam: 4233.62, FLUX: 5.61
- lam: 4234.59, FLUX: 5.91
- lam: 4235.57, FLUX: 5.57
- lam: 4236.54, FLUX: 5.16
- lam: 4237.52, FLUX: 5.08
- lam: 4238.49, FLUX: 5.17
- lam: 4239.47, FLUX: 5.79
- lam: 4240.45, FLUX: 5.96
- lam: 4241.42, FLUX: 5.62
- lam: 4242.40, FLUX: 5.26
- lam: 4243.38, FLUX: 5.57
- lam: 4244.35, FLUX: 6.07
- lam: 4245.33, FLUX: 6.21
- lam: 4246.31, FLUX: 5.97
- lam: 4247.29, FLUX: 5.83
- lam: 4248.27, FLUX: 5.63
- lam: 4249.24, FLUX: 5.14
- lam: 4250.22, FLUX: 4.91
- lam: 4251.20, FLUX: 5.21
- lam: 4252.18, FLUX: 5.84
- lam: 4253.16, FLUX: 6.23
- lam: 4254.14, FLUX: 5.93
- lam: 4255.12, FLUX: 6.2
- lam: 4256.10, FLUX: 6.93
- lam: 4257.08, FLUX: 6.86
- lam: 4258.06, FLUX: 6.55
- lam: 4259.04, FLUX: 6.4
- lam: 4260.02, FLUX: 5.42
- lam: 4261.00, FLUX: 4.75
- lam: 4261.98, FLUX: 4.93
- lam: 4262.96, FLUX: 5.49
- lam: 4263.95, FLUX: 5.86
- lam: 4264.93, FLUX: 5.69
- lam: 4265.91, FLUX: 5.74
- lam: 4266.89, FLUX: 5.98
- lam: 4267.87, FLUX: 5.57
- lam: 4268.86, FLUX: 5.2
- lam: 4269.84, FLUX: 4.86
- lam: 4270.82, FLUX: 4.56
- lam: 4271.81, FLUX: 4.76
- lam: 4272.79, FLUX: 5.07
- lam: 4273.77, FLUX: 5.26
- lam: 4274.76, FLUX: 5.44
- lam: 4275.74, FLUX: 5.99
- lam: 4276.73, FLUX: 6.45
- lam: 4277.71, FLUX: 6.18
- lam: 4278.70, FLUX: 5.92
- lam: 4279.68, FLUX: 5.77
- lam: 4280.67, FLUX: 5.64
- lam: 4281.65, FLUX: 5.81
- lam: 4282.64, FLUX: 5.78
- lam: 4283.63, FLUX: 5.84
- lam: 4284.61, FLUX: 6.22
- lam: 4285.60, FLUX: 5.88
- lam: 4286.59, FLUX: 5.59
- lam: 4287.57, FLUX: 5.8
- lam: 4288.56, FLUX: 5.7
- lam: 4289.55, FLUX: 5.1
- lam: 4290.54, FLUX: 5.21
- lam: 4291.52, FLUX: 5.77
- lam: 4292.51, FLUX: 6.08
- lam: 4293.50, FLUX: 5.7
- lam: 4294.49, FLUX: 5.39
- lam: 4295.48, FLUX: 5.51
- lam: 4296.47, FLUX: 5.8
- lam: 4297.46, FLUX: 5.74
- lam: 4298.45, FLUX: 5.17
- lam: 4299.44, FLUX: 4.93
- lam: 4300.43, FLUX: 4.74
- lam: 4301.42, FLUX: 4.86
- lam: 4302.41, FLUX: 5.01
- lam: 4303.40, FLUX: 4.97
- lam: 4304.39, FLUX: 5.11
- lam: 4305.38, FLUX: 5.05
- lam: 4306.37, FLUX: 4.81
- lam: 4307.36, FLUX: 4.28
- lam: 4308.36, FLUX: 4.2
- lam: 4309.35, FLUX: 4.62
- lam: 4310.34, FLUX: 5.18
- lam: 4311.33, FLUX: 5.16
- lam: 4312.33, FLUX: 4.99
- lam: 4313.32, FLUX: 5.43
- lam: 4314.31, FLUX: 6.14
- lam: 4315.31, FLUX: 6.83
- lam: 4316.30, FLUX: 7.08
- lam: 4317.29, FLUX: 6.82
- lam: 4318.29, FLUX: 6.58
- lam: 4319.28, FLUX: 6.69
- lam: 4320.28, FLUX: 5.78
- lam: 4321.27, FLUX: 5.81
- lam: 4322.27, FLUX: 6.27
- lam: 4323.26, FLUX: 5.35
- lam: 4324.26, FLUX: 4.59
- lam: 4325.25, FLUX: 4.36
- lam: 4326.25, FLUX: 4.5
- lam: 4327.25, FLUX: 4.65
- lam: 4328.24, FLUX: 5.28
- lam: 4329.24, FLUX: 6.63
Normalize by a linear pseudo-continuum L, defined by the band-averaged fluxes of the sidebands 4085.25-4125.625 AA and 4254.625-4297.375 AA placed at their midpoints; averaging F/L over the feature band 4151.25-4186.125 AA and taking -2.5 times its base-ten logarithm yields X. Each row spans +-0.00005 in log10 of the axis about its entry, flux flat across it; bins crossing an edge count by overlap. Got -0.05 mag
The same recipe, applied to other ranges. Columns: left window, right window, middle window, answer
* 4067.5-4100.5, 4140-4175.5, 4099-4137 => 0.03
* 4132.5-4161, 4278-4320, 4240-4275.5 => 0.01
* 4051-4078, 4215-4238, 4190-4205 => 0.00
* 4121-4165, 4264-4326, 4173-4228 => -0.02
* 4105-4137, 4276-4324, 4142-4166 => 0.01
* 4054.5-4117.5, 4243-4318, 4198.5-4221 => -0.05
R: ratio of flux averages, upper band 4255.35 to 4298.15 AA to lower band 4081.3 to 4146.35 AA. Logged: 0.9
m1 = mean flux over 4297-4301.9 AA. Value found 5.08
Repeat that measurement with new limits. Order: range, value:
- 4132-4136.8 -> 6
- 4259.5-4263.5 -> 5.16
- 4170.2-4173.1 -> 5.85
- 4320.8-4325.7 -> 5.28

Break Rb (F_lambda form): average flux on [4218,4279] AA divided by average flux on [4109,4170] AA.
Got 0.92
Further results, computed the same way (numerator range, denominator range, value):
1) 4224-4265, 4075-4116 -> 0.97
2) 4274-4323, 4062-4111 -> 0.94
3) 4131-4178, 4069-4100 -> 0.99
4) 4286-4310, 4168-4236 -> 0.87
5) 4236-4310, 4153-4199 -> 0.90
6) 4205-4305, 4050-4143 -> 0.93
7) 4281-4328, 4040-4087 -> 0.87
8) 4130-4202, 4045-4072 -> 0.96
